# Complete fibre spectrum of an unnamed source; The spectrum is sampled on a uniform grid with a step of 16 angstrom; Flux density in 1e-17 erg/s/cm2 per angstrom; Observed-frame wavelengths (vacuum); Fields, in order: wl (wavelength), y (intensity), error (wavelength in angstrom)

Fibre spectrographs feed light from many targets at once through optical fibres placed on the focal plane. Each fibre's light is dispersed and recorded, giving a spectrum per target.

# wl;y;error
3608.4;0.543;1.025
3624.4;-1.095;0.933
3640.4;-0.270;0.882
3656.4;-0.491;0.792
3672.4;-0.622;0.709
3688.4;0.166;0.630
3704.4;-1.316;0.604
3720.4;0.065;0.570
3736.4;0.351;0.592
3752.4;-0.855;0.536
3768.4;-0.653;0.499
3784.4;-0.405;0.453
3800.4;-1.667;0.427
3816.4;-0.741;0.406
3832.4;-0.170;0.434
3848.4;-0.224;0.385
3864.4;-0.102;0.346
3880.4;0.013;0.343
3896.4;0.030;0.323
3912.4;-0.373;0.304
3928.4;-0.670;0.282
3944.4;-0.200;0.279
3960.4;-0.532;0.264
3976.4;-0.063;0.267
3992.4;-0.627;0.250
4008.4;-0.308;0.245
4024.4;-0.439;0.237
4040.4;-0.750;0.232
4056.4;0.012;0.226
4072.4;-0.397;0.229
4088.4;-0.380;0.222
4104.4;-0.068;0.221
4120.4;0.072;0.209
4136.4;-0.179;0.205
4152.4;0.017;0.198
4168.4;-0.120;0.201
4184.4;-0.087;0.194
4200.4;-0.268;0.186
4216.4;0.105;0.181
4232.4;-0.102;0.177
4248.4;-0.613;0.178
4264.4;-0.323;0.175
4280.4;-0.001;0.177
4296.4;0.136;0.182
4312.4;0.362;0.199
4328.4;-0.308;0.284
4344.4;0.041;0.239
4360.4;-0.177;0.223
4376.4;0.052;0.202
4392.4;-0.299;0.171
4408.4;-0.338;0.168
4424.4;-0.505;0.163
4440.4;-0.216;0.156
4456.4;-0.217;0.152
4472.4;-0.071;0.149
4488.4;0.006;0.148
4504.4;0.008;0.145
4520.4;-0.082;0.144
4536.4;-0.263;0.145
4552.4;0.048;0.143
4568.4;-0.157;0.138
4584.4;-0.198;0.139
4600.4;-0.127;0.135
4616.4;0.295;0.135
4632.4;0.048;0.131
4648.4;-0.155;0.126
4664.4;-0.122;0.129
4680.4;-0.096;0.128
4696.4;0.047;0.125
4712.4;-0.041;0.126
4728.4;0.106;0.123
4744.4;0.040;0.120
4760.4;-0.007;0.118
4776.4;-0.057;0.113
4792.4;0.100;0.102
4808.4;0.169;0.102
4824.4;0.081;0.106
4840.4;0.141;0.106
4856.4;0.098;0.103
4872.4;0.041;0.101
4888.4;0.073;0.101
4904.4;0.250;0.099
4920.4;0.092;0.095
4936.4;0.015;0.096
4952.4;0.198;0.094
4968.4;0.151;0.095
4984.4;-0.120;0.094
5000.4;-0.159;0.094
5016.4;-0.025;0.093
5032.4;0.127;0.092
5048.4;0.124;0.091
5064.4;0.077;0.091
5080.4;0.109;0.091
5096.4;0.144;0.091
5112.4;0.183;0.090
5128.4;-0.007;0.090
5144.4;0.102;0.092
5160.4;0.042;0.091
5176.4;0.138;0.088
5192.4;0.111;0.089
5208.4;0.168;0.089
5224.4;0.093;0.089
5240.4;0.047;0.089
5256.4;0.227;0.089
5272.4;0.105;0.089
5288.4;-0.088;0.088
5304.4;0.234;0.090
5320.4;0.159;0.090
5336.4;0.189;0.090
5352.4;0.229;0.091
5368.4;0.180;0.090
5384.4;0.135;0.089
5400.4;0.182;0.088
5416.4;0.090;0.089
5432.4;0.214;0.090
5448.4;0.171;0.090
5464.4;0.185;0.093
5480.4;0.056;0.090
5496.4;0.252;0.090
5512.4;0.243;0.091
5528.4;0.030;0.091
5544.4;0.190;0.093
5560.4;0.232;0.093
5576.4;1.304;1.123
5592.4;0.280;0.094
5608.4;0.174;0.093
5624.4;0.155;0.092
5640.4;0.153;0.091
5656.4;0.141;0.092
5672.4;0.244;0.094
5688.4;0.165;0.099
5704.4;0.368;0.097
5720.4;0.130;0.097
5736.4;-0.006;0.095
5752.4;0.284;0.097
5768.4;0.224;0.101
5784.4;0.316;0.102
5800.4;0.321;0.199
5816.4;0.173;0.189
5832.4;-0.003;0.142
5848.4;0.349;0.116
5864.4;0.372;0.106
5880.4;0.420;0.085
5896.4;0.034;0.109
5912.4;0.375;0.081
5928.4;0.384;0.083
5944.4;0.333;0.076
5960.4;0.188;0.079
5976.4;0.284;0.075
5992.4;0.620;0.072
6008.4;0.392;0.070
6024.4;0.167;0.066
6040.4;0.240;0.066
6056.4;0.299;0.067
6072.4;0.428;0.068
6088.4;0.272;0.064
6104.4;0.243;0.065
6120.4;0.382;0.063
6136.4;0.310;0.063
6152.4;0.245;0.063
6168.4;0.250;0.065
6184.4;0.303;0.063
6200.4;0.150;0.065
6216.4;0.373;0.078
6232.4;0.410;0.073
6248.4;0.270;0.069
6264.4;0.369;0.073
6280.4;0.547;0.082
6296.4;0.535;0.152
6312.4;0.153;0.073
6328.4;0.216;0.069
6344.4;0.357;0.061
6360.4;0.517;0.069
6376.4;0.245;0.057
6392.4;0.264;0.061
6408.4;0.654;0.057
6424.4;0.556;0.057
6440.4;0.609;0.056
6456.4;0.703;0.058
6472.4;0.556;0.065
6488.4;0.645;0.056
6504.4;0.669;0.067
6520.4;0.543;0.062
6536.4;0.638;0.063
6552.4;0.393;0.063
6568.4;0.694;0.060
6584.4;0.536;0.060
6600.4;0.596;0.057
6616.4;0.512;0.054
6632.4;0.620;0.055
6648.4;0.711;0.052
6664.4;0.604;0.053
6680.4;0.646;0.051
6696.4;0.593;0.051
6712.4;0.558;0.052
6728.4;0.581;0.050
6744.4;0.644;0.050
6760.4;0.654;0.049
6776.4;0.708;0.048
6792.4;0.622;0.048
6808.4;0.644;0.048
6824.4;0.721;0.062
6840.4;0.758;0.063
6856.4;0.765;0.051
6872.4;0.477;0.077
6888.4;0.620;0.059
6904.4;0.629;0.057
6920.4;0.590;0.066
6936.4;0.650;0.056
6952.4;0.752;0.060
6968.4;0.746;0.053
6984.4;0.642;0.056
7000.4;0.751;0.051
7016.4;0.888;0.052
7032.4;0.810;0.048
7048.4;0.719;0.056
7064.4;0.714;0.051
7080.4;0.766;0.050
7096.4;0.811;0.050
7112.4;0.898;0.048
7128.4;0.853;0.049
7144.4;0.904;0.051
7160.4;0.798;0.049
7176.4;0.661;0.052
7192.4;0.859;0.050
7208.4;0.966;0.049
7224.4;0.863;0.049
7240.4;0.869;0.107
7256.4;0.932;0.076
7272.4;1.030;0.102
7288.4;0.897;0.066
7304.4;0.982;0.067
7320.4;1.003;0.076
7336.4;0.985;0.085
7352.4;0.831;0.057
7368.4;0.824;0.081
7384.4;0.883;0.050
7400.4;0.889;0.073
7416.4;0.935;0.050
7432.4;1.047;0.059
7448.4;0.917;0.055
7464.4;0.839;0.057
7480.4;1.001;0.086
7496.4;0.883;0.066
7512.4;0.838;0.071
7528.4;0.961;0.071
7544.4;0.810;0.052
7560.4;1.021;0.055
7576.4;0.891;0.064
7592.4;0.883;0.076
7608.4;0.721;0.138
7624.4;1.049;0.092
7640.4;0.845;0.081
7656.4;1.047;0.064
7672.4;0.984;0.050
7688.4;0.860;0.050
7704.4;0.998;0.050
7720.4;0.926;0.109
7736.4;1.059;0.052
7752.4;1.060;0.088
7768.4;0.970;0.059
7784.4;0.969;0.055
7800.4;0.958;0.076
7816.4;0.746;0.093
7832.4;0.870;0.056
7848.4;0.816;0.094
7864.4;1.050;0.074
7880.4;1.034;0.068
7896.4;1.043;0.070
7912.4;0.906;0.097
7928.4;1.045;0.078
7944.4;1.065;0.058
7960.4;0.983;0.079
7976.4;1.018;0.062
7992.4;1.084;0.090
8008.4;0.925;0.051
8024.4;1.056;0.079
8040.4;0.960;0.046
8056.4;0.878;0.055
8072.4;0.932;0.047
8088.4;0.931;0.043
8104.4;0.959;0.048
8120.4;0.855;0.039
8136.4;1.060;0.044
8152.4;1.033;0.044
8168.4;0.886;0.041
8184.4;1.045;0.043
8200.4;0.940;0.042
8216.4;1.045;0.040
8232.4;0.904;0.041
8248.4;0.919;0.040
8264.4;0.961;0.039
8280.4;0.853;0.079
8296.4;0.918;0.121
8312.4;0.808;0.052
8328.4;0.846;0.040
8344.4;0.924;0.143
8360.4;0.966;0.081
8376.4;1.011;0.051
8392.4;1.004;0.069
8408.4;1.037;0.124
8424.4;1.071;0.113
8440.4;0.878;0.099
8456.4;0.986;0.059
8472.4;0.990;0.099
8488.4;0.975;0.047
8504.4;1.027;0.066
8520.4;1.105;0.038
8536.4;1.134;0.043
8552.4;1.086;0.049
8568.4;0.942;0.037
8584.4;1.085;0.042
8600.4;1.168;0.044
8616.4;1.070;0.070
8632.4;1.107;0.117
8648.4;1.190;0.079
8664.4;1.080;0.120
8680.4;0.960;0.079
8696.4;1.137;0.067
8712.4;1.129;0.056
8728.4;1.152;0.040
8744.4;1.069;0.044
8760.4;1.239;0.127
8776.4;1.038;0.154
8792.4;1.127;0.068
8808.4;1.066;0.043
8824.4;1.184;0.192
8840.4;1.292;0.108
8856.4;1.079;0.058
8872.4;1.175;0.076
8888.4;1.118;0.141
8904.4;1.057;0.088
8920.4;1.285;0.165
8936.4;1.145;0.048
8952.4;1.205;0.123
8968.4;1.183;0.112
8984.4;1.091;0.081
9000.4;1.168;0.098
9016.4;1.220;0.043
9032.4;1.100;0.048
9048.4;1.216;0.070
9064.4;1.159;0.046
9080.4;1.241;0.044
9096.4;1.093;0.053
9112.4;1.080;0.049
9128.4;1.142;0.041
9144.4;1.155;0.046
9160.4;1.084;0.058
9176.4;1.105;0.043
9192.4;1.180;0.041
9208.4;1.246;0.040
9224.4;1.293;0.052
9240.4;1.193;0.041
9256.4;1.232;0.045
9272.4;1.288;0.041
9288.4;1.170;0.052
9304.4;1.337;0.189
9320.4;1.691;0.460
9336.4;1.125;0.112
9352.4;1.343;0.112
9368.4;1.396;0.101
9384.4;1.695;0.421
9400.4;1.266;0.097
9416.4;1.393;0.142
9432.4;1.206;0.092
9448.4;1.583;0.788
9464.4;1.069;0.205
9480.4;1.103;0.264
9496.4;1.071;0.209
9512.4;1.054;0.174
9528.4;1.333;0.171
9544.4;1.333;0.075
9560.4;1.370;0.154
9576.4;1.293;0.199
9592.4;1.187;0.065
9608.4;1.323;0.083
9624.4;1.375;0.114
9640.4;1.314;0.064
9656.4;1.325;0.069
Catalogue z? 0.607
